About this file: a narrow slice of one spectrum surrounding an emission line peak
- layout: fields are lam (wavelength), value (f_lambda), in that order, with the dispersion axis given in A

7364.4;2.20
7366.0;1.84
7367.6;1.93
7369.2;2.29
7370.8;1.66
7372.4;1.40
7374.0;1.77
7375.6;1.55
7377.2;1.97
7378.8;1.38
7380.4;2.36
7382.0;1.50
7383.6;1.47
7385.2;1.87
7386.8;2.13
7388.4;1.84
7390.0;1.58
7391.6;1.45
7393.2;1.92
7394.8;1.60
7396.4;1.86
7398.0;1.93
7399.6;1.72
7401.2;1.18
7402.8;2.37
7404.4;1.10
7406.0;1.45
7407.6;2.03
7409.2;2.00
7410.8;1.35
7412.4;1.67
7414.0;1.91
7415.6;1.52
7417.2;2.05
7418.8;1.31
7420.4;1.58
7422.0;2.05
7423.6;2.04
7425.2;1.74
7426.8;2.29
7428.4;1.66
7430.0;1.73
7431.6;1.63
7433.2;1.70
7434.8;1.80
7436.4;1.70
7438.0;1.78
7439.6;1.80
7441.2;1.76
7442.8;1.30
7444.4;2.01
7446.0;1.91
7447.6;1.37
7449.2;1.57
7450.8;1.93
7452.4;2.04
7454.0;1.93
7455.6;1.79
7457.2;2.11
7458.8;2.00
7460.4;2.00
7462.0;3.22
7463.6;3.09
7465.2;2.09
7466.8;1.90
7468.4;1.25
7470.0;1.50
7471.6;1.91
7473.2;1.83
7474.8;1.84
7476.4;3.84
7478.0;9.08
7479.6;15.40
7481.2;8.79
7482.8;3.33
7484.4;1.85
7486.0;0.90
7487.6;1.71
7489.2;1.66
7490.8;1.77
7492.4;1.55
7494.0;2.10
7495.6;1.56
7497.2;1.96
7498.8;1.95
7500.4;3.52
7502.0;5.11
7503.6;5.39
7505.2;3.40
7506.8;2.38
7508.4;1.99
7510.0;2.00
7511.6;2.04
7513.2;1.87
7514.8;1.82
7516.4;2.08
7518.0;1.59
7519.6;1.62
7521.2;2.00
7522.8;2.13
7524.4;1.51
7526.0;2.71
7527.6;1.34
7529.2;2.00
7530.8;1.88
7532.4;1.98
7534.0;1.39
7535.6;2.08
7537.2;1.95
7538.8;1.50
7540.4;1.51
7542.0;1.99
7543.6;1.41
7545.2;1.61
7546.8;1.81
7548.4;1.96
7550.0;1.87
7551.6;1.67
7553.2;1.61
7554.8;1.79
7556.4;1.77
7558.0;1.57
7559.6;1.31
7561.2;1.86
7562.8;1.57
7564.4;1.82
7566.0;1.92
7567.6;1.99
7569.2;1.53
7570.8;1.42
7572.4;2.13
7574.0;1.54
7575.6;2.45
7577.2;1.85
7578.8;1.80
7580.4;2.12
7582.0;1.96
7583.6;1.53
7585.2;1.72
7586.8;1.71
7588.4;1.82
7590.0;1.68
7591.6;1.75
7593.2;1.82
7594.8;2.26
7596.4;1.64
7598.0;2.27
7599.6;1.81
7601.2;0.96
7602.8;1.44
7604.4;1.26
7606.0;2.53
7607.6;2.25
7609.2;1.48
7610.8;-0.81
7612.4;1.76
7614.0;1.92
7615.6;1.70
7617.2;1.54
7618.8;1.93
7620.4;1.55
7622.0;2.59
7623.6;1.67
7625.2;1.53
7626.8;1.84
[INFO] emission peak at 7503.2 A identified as [N II] 6583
